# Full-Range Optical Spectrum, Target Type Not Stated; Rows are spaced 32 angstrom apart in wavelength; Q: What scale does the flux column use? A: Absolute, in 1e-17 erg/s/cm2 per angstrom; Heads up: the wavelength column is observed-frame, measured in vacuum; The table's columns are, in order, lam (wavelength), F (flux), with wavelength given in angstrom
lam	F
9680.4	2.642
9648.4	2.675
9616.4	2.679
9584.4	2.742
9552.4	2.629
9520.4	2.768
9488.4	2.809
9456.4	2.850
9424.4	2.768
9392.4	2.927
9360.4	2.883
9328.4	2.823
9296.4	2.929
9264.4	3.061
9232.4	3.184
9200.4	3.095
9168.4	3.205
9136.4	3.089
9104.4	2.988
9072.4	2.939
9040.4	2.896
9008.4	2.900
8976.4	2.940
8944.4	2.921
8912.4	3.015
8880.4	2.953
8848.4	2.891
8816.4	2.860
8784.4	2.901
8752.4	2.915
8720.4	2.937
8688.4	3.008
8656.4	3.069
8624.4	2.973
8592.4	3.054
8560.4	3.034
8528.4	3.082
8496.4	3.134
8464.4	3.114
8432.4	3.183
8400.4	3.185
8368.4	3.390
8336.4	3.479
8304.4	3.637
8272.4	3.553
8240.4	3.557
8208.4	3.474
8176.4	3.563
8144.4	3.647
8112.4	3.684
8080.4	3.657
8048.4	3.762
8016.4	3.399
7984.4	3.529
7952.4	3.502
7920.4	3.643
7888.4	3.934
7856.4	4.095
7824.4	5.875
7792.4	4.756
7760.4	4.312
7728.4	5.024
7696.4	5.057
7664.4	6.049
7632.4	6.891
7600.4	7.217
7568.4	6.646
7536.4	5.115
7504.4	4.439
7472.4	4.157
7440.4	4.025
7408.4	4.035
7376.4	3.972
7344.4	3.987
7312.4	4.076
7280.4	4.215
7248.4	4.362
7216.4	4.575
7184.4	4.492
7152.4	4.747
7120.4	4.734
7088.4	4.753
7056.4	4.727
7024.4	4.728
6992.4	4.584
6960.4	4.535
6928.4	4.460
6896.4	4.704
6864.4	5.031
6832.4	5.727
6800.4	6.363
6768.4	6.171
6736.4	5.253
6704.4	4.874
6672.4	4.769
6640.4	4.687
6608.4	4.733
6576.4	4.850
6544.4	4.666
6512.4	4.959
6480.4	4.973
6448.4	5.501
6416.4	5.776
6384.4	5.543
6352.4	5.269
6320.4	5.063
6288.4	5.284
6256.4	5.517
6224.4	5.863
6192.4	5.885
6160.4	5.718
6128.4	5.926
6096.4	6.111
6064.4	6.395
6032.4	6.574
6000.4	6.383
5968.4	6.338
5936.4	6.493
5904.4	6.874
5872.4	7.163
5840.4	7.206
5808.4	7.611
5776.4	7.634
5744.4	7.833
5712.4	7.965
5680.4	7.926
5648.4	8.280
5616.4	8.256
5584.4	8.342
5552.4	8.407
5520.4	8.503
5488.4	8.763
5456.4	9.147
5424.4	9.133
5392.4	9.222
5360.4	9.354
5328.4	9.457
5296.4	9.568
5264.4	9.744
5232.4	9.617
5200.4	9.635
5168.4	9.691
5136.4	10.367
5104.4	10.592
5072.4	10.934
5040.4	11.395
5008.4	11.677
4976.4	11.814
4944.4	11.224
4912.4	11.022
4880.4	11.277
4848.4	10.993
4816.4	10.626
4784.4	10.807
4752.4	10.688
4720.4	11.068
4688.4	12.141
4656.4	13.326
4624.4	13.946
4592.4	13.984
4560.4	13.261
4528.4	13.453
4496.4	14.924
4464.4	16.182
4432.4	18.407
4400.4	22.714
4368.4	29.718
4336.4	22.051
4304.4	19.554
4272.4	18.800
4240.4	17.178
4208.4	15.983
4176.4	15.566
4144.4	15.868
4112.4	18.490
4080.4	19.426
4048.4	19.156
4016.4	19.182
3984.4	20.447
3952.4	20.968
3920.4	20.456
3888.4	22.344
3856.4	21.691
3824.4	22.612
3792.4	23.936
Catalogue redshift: 0.56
